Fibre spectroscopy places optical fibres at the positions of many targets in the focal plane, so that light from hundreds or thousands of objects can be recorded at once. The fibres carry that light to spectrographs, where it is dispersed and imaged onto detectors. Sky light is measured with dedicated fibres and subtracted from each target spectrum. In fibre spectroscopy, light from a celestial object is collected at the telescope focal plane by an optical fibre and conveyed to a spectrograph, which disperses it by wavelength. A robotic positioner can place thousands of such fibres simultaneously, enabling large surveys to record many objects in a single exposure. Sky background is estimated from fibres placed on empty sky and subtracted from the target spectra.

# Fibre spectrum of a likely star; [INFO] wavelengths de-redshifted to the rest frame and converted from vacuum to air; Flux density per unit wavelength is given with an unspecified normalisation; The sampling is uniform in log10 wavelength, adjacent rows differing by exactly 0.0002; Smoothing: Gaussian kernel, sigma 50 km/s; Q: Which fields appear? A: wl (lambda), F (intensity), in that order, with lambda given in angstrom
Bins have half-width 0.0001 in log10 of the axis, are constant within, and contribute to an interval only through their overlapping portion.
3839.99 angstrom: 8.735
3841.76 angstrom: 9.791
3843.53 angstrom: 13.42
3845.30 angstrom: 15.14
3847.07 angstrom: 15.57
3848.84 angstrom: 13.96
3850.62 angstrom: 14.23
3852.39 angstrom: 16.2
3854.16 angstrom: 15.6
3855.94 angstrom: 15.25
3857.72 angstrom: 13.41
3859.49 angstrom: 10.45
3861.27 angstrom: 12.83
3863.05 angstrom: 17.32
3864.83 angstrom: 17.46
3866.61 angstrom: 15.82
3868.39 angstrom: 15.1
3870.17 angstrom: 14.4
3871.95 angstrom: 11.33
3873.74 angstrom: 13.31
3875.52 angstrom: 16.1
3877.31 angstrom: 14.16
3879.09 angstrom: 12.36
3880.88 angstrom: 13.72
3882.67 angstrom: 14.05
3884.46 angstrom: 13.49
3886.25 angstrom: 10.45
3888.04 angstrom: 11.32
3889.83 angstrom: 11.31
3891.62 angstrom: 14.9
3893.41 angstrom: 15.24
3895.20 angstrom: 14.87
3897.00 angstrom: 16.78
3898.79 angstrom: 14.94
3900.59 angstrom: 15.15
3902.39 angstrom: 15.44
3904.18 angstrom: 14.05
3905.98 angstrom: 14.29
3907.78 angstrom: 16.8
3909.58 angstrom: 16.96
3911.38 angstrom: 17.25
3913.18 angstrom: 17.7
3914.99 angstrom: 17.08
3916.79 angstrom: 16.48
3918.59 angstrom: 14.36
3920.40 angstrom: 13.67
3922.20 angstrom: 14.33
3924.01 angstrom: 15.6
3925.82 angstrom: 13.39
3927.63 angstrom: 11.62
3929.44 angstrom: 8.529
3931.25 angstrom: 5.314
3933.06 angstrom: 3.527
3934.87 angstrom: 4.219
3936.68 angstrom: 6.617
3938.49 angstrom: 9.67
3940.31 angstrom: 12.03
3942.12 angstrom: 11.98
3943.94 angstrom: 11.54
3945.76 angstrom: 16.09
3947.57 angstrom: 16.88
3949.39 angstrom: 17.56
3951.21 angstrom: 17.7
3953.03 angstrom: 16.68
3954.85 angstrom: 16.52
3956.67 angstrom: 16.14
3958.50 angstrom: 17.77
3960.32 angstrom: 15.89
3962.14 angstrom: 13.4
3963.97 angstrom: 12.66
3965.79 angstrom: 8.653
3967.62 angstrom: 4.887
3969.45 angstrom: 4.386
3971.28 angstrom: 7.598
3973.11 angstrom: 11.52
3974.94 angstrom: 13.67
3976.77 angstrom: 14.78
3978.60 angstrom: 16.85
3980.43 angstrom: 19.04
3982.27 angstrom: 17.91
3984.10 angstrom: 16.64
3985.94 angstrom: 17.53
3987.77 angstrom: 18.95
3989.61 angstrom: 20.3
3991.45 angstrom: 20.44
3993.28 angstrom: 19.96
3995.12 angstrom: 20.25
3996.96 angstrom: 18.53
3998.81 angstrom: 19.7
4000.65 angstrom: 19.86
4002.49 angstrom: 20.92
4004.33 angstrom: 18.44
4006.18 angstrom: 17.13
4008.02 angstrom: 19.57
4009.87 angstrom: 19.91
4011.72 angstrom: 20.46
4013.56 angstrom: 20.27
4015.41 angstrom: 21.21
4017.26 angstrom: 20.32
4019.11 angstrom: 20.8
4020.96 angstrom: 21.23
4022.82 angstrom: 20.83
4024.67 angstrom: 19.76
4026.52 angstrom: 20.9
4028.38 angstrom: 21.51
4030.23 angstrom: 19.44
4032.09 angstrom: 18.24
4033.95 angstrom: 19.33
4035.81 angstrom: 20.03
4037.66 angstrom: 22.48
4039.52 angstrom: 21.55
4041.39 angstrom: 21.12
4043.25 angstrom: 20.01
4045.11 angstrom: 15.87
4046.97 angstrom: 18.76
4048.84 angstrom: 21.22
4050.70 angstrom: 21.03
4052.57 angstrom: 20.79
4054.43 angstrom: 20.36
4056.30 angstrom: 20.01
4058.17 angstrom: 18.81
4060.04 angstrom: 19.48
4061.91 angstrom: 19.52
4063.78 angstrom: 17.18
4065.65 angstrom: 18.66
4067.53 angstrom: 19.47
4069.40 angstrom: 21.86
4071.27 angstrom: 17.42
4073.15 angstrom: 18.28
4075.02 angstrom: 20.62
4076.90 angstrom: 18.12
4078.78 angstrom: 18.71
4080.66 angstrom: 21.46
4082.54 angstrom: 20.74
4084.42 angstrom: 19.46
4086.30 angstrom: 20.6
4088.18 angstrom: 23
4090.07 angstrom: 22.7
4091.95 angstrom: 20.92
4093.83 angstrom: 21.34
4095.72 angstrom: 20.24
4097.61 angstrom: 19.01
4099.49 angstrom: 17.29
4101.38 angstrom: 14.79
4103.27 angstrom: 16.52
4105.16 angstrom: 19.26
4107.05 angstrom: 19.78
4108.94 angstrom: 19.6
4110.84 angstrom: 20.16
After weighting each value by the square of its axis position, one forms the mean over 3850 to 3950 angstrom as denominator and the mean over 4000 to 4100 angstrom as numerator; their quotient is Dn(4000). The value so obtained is 1.58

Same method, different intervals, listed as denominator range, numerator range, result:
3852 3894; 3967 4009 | 1.26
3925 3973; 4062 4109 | 1.80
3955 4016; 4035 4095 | 1.26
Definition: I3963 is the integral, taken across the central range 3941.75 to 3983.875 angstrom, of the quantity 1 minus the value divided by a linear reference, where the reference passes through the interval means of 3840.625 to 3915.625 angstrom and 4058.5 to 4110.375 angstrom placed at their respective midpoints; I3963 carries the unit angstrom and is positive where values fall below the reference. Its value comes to 6.4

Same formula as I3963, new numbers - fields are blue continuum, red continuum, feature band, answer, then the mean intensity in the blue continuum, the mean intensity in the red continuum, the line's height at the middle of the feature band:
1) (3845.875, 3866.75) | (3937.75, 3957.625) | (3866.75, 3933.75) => 4.6 angstrom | 14.8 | 14.8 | 14.8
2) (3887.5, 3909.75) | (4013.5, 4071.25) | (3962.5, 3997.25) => 5.7 angstrom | 14.8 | 20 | 17.7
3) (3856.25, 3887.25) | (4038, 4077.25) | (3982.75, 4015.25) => -2.9 angstrom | 13.9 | 19.6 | 17.8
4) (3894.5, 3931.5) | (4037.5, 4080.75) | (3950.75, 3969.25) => 3.0 angstrom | 14.7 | 19.6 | 16.3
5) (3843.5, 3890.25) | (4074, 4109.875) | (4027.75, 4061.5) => -2.7 angstrom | 14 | 19.7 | 18.5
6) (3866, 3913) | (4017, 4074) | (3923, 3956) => 8.6 angstrom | 14.4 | 19.9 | 16.2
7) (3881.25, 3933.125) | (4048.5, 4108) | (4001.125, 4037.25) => -4.9 angstrom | 13.9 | 19.6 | 17.7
